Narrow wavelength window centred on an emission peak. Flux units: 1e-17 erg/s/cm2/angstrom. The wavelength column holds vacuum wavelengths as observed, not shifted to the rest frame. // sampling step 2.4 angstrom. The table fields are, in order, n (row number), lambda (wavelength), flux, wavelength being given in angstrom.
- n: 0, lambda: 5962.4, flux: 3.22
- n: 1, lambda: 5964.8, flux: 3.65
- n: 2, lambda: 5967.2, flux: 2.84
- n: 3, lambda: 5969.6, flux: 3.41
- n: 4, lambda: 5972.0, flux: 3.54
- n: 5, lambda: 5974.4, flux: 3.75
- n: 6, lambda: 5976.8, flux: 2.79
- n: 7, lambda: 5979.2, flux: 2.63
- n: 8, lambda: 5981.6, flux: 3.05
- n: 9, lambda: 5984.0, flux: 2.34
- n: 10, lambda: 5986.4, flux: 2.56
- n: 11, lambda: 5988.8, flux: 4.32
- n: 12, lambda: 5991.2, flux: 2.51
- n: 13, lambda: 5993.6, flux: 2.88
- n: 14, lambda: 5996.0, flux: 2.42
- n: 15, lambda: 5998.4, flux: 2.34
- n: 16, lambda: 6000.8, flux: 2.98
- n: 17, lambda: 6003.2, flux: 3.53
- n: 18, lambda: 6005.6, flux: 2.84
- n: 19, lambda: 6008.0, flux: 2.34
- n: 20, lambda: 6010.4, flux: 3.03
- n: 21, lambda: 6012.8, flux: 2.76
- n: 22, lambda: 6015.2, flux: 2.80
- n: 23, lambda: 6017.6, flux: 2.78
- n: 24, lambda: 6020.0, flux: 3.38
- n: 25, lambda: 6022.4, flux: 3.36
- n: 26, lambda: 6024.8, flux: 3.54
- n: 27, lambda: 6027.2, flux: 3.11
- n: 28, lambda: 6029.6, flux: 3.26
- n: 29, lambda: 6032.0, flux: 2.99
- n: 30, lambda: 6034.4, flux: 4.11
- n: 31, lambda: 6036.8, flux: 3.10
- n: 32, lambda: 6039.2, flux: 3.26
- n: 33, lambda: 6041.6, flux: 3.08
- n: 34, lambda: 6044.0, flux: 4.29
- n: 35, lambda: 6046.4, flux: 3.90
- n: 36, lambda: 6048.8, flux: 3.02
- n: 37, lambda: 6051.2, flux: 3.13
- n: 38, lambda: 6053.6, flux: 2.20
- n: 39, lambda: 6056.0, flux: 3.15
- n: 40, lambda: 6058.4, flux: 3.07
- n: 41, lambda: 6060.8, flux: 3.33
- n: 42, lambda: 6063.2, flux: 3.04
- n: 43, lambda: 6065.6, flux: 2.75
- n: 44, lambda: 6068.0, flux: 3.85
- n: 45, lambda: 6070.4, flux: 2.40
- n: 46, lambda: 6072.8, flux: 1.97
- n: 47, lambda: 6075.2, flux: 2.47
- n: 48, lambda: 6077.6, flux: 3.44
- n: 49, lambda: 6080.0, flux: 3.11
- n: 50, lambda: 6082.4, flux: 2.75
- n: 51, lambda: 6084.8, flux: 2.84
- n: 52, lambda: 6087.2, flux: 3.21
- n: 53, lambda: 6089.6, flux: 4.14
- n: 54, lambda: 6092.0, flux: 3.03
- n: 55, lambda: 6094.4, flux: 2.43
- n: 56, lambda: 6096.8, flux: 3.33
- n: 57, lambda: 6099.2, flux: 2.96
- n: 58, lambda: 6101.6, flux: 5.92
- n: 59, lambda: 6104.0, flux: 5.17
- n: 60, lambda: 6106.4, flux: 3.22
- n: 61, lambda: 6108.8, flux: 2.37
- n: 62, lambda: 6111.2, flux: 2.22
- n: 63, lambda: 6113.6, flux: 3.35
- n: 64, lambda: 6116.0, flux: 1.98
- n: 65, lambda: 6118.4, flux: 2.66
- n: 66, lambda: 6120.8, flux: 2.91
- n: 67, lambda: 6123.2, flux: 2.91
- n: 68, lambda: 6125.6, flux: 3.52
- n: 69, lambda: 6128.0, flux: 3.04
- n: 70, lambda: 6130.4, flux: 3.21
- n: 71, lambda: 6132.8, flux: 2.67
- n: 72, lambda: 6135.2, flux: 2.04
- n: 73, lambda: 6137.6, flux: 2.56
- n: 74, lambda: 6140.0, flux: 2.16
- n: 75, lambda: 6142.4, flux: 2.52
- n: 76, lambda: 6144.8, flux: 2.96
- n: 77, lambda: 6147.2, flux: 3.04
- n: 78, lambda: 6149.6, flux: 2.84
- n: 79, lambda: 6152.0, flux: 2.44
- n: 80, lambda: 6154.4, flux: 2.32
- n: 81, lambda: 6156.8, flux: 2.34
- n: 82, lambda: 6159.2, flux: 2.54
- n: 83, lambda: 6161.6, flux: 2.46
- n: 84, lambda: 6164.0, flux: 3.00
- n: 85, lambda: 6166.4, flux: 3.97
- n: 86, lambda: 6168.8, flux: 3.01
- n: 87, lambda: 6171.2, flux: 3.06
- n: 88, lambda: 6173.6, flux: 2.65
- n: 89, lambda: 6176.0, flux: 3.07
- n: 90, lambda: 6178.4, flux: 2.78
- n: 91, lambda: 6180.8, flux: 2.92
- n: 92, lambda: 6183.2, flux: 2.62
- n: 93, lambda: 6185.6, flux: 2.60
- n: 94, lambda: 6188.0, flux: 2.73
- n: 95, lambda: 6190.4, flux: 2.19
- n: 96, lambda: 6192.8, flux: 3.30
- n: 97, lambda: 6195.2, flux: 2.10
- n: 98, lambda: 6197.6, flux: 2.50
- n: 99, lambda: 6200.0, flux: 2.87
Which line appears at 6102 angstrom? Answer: [O III]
